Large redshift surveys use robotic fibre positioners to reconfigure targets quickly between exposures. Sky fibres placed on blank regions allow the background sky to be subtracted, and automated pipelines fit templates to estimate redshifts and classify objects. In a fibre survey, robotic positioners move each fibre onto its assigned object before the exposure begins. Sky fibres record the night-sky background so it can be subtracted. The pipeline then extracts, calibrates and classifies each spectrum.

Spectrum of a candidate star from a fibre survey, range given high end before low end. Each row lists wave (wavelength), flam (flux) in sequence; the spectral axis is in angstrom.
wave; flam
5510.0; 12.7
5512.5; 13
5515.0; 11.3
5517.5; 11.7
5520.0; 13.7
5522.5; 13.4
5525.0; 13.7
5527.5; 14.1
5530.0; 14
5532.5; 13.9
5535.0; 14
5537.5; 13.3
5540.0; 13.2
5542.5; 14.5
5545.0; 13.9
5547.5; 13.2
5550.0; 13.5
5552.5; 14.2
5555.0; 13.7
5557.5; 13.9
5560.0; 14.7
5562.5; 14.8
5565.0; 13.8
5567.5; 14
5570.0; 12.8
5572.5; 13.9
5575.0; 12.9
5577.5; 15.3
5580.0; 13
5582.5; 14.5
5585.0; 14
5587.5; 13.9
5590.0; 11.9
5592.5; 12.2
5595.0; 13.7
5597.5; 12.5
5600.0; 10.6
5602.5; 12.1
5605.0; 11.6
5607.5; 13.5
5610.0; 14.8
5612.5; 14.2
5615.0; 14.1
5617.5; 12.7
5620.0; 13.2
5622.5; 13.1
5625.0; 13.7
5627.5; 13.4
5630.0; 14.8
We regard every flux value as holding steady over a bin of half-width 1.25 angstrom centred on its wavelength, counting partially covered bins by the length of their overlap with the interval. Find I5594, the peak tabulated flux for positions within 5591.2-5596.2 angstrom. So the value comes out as 13.7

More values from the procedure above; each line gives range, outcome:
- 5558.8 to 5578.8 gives 15.3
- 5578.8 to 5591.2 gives 14.5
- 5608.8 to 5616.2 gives 14.8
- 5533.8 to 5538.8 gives 14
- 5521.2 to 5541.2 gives 14.1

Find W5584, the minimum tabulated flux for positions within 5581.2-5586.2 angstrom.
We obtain 14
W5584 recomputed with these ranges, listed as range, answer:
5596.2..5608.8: 10.6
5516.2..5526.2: 11.7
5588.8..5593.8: 11.9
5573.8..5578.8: 12.9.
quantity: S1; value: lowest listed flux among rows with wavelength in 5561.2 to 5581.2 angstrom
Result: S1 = 12.8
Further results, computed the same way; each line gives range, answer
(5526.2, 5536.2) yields 13.9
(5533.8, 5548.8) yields 13.2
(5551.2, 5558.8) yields 13.7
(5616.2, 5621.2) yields 12.7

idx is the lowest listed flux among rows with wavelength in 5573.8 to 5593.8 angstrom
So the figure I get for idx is 11.9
